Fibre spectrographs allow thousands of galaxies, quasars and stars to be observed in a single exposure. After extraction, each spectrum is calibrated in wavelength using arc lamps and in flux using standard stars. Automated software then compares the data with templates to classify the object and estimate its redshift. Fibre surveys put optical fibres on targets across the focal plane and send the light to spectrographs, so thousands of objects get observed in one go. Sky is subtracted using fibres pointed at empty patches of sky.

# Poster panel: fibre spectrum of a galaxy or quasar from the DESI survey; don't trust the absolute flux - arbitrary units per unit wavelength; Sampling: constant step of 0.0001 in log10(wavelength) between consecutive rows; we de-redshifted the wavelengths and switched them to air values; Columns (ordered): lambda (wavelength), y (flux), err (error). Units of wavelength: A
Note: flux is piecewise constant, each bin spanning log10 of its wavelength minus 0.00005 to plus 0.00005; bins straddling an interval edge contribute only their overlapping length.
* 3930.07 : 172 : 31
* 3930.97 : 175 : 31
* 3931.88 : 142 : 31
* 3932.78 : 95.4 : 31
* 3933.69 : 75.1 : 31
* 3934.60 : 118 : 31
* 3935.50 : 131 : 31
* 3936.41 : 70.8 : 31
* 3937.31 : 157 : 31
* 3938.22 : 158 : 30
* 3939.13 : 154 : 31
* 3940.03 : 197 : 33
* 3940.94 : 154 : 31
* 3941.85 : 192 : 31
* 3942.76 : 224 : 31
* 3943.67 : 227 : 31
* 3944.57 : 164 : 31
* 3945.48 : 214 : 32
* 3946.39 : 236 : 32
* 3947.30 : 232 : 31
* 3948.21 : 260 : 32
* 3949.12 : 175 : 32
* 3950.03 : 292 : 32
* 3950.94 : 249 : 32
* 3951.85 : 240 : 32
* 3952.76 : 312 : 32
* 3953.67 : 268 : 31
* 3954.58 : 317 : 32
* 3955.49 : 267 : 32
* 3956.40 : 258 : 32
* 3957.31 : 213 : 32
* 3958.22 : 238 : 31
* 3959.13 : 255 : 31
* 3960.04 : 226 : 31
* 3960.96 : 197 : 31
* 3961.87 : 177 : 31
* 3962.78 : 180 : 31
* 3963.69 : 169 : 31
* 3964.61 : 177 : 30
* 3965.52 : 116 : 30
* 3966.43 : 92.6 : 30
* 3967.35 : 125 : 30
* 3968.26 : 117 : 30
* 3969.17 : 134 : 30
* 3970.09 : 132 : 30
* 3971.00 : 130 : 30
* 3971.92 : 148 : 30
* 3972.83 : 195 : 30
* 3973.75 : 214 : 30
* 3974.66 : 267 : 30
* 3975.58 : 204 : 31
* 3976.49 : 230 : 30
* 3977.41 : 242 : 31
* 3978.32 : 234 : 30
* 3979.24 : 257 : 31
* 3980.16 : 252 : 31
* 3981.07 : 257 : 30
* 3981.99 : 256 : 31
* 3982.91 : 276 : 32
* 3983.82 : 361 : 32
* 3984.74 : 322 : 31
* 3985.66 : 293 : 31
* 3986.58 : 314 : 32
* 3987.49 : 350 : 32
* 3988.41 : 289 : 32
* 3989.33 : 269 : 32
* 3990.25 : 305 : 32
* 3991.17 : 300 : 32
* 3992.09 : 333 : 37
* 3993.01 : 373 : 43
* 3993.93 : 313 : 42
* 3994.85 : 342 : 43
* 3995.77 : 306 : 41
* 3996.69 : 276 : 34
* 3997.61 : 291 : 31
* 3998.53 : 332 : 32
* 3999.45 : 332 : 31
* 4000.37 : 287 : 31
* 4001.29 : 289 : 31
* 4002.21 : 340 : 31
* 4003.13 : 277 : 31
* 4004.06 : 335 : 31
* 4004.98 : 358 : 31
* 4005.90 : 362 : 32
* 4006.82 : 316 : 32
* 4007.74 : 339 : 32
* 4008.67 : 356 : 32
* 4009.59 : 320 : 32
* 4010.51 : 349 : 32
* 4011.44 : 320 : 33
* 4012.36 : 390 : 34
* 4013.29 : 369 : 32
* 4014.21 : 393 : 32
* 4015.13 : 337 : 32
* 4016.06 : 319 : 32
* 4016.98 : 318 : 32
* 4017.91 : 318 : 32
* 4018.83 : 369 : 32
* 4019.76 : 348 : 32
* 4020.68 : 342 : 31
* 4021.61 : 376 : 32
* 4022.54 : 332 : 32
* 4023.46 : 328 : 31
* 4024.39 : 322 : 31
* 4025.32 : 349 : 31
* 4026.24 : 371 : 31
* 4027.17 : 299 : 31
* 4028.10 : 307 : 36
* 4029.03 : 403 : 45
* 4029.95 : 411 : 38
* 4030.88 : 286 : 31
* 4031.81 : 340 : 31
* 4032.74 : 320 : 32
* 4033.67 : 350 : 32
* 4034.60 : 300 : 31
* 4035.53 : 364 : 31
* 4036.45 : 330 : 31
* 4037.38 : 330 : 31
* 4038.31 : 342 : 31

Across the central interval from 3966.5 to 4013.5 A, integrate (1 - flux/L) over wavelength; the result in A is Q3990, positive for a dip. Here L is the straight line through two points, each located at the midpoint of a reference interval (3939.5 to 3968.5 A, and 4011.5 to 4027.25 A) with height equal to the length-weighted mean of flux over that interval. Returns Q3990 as 1.5 A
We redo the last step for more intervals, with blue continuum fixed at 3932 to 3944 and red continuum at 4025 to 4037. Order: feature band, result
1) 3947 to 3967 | -3.98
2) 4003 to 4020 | -2.40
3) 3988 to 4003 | -2.41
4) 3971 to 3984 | -0.24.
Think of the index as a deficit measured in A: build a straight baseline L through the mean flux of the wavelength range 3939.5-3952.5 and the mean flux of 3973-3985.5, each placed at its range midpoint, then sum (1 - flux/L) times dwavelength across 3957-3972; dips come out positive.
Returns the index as 4.6 A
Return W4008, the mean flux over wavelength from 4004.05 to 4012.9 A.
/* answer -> 345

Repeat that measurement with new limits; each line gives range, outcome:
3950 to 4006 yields 255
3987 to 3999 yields 314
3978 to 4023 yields 321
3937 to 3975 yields 201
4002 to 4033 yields 342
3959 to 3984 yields 198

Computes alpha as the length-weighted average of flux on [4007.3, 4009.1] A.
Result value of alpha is 346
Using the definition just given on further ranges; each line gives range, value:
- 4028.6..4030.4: 409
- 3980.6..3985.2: 294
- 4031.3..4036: 335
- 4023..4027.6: 334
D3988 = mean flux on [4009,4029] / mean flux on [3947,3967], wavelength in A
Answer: 1.54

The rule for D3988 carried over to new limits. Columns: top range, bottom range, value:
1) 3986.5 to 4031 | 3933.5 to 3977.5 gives 1.71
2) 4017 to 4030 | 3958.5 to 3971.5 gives 2.16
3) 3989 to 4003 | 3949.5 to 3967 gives 1.40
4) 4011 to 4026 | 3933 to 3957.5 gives 1.69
